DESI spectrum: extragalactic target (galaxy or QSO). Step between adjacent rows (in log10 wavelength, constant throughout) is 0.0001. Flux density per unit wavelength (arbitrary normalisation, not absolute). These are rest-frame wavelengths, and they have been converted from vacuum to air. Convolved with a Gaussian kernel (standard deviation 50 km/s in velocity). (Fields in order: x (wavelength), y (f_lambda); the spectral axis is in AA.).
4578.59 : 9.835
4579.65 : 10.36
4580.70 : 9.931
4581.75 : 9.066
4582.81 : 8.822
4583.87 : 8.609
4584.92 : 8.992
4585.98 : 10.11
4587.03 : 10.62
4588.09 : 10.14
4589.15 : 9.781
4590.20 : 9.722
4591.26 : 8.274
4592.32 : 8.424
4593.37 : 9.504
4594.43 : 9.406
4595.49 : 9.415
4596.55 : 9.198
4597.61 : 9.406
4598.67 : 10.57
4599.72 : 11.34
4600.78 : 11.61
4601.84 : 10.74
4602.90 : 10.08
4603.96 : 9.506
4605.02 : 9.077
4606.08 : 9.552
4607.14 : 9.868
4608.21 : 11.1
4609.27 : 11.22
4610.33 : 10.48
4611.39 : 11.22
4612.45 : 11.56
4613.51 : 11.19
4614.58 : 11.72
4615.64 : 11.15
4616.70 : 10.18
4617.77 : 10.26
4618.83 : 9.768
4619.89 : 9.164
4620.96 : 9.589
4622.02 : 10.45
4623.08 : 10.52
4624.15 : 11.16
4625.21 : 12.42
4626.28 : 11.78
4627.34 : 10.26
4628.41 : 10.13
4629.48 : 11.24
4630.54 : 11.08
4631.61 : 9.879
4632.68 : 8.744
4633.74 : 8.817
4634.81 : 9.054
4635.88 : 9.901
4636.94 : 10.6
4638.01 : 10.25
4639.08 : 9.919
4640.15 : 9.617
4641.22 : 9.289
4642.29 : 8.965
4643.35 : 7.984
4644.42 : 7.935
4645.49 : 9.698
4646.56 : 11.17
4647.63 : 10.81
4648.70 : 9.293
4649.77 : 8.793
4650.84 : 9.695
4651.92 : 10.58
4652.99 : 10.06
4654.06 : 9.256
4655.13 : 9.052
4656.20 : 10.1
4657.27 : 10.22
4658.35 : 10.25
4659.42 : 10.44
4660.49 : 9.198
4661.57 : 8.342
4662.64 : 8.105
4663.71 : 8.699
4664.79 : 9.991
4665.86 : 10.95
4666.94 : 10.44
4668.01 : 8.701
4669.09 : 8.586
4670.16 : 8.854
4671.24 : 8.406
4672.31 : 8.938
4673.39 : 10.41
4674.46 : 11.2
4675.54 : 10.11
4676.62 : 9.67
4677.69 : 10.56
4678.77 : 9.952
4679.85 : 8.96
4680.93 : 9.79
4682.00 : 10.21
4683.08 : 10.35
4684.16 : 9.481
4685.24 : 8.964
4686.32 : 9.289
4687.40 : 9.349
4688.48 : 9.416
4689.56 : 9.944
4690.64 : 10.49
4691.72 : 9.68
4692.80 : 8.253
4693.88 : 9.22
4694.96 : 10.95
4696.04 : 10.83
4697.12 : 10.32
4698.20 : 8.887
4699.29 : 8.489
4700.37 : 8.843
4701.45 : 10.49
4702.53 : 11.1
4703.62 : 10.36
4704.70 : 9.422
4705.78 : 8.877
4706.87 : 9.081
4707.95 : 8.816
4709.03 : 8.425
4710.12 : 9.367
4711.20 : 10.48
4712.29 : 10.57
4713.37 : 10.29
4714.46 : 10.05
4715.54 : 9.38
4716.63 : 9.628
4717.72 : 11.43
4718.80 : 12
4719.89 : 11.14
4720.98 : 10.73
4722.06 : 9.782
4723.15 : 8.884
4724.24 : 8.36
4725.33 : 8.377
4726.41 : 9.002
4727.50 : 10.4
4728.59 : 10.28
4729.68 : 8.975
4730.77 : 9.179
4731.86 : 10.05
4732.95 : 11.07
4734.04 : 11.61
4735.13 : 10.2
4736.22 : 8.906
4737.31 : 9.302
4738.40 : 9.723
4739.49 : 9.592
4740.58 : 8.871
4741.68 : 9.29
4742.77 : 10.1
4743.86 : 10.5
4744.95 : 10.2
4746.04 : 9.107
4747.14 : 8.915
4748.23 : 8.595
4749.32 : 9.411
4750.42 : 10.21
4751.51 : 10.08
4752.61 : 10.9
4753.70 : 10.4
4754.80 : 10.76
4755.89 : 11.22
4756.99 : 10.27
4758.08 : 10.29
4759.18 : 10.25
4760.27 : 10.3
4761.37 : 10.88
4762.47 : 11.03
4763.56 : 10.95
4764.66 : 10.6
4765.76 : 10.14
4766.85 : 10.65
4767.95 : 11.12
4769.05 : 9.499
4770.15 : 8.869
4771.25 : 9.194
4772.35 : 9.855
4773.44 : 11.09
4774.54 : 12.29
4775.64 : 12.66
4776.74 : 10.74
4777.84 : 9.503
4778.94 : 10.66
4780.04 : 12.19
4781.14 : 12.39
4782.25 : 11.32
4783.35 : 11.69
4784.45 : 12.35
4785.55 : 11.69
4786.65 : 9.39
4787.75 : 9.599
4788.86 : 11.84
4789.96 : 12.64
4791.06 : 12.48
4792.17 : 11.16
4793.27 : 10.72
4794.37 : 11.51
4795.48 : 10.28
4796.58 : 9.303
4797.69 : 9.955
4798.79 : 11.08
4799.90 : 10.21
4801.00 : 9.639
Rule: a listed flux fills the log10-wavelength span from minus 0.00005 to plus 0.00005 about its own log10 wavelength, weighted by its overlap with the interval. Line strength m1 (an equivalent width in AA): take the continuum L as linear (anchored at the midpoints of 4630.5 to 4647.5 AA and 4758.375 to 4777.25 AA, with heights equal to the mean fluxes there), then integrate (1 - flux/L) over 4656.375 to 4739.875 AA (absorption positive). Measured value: 2.4 AA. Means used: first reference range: 9.54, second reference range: 10.6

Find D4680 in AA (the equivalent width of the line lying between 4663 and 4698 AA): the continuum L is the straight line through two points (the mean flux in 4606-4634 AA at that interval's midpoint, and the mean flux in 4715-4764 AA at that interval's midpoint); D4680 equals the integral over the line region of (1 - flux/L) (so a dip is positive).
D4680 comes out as 2.0 AA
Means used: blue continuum 10.6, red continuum 10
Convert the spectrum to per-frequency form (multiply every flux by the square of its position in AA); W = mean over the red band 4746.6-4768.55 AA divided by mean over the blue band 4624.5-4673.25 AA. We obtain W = 1.12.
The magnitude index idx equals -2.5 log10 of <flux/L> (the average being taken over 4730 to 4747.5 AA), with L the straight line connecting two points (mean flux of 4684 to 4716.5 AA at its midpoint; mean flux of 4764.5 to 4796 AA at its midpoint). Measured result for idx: 0.05 mag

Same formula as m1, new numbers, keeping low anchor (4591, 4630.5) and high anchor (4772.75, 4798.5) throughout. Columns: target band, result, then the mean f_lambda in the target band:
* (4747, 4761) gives 1.1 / 10.2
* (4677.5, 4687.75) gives 1.0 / 9.66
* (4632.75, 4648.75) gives 1.5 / 9.54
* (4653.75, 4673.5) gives 2.3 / 9.4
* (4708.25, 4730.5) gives 2.1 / 9.86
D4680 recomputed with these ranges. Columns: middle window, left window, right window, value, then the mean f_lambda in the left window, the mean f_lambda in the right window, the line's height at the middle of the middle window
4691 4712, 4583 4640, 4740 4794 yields 1.6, 10.2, 10.6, 10.4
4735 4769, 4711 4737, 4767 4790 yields 1.3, 10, 10.9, 10.5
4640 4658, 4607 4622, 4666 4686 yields 0.9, 10.6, 9.66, 10.1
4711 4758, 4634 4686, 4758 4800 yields 1.9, 9.61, 10.8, 10.4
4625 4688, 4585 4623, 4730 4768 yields 2.5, 10.1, 10.1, 10.1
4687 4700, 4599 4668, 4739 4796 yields 0.8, 10.1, 10.6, 10.3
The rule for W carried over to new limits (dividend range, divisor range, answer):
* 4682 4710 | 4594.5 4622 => 0.96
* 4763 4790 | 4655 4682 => 1.18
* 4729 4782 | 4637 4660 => 1.11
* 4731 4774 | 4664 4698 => 1.07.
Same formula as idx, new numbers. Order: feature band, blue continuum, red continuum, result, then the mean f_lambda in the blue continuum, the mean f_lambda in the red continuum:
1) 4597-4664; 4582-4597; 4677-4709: -0.067 mag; 9.35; 9.65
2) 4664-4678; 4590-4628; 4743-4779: 0.064 mag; 10.3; 10.3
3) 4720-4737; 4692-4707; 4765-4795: 0.043 mag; 9.67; 11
